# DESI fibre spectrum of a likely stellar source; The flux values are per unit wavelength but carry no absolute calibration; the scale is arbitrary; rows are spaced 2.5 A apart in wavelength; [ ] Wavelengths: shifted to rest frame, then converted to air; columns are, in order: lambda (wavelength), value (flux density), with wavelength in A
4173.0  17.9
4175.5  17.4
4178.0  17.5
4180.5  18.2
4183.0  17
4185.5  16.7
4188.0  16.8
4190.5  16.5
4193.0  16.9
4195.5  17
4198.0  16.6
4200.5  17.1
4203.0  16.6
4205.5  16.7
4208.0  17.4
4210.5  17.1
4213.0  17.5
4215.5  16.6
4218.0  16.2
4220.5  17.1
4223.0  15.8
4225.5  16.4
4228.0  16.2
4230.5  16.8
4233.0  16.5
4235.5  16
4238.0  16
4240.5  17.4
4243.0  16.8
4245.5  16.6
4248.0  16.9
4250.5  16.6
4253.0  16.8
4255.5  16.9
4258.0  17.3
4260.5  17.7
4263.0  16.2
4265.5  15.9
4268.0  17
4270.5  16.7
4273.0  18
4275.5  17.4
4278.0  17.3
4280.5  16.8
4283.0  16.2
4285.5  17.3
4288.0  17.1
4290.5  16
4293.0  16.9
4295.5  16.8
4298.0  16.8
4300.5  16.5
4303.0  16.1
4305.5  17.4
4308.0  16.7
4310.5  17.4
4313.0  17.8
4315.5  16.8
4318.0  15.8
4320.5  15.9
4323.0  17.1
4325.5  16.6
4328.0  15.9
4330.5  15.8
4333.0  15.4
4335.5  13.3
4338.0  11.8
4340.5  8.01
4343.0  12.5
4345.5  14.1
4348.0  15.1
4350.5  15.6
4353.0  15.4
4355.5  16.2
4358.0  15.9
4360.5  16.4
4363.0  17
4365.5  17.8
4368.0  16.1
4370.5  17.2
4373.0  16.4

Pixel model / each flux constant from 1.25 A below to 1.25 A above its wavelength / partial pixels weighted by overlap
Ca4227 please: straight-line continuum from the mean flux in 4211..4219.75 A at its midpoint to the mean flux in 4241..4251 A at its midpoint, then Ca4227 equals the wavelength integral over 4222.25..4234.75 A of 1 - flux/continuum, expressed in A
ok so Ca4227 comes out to 0.3 A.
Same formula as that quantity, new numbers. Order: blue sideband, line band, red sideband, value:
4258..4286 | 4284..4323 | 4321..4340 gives -2.3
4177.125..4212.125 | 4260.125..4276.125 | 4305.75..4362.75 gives -0.8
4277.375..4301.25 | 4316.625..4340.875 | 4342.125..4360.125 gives 1.4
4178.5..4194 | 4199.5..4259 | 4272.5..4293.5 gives 1.0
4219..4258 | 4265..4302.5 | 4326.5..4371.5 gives -2.2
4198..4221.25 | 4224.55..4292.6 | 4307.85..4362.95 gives -2.2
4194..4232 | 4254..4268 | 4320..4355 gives -0.8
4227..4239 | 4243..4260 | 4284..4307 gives -0.5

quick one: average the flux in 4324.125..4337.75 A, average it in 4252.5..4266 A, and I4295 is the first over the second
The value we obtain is 0.90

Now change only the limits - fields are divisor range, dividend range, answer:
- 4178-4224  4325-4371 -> 0.89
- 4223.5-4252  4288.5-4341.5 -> 0.96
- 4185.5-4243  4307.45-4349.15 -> 0.90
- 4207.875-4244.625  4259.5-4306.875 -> 1.01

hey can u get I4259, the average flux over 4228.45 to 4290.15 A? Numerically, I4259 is 16.8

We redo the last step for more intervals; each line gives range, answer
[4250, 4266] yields 16.8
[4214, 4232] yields 16.5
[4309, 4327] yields 16.8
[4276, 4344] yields 15.9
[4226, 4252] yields 16.6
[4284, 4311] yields 16.8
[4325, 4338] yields 15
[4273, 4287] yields 17.1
